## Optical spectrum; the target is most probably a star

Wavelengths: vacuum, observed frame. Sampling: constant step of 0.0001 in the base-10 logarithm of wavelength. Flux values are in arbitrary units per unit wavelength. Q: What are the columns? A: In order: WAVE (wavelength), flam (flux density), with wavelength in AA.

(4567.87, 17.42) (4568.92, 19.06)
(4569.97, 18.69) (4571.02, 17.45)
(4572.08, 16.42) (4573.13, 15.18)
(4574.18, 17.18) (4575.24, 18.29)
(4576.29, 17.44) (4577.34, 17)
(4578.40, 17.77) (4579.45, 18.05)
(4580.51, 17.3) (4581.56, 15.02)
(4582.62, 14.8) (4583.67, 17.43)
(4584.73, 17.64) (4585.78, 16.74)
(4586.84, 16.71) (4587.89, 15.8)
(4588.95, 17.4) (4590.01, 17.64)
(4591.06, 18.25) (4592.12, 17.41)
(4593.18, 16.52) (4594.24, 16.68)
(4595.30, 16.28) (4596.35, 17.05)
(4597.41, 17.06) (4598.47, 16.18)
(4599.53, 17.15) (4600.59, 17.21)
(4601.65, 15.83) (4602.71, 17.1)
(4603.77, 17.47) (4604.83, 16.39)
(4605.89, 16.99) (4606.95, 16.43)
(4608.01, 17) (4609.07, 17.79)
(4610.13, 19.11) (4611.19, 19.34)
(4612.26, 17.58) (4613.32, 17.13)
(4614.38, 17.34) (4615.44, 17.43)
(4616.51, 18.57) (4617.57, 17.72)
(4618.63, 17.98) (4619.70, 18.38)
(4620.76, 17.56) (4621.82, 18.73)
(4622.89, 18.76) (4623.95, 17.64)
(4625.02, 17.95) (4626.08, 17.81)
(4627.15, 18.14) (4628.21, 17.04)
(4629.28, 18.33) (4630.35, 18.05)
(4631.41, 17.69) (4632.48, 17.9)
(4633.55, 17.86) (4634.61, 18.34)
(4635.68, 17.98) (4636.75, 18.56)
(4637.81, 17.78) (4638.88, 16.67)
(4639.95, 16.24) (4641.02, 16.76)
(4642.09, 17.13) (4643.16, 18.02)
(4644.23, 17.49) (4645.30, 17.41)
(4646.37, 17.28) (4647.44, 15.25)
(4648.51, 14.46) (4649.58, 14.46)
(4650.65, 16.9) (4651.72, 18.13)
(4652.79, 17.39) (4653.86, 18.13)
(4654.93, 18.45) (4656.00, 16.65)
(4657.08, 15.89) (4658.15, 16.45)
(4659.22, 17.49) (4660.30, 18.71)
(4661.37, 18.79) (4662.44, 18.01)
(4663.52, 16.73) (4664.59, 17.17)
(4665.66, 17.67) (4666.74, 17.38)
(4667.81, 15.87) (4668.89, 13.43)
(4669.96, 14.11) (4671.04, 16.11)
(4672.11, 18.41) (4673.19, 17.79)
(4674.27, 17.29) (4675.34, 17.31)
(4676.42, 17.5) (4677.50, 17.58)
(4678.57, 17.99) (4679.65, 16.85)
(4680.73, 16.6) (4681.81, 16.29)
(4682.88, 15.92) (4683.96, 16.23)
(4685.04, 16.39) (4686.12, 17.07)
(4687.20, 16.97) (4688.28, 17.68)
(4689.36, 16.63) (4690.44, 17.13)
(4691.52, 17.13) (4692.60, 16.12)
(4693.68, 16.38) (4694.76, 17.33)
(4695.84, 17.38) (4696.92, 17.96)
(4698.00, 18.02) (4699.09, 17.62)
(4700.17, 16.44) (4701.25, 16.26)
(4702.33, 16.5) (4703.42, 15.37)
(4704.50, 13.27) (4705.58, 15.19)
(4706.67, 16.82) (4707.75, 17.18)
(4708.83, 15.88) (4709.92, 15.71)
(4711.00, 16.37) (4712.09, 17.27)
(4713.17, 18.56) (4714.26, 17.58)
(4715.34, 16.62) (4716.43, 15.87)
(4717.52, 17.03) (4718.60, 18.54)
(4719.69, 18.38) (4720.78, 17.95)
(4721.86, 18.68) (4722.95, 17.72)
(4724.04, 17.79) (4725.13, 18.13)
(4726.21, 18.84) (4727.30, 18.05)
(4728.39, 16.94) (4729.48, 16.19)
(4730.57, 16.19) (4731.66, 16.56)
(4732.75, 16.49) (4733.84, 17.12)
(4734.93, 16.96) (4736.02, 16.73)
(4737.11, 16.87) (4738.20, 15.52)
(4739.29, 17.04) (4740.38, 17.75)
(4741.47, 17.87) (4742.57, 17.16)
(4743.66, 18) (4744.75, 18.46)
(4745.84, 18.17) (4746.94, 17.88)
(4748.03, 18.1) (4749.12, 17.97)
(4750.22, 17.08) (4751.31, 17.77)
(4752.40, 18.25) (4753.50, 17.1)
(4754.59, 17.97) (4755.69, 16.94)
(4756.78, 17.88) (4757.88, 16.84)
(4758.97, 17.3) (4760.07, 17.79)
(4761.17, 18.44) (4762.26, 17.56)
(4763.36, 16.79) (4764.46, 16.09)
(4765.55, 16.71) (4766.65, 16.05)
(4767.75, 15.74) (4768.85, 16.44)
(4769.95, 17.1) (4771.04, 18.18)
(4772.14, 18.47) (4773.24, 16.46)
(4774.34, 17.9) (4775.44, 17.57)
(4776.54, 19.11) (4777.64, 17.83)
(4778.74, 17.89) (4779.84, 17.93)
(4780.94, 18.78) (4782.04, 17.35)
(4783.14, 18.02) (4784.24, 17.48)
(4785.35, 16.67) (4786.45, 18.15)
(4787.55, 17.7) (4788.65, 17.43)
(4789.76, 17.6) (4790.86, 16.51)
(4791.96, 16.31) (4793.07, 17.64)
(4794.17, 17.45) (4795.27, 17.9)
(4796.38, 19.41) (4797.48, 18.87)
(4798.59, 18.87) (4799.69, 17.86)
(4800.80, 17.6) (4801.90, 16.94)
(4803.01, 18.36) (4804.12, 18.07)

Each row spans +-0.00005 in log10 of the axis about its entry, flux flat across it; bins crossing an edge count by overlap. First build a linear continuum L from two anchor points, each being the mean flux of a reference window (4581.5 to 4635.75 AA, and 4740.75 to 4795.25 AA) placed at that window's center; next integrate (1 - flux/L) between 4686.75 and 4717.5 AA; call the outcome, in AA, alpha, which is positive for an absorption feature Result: 1.4 AA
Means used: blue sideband 17.4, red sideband 17.5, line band 16.7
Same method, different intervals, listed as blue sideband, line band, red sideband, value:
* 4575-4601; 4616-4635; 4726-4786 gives -1.1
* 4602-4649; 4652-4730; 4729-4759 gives 1.8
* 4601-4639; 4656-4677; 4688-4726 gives 0.5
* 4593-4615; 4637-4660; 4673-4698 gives 0.2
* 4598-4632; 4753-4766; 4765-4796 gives 0.1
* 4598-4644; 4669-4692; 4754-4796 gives 0.9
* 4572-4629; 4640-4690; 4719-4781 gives 1.3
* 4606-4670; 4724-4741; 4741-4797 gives 0.4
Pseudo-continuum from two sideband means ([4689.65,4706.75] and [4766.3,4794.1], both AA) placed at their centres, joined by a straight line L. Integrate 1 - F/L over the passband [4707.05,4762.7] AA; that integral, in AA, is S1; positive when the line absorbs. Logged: -1.4 AA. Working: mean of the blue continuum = 16.5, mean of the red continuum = 17.5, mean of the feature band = 17.4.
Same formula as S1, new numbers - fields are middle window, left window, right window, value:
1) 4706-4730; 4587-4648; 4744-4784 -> 0.2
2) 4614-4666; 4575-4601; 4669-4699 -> -1.7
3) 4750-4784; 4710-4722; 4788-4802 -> 0.3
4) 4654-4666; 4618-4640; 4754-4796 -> 0.2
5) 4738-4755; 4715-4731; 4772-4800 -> 0.0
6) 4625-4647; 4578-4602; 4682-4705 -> -1.1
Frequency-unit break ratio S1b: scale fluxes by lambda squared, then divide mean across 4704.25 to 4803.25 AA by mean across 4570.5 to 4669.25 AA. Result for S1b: 1.07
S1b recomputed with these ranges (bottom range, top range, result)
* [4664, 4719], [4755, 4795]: 1.08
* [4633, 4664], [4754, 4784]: 1.07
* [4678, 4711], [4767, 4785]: 1.10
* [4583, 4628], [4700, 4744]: 1.02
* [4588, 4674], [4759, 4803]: 1.08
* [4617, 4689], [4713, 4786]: 1.05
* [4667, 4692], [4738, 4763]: 1.09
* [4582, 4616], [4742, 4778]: 1.10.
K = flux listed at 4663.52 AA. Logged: 16.73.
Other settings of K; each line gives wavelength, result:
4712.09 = 17.27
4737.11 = 16.87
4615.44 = 17.43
